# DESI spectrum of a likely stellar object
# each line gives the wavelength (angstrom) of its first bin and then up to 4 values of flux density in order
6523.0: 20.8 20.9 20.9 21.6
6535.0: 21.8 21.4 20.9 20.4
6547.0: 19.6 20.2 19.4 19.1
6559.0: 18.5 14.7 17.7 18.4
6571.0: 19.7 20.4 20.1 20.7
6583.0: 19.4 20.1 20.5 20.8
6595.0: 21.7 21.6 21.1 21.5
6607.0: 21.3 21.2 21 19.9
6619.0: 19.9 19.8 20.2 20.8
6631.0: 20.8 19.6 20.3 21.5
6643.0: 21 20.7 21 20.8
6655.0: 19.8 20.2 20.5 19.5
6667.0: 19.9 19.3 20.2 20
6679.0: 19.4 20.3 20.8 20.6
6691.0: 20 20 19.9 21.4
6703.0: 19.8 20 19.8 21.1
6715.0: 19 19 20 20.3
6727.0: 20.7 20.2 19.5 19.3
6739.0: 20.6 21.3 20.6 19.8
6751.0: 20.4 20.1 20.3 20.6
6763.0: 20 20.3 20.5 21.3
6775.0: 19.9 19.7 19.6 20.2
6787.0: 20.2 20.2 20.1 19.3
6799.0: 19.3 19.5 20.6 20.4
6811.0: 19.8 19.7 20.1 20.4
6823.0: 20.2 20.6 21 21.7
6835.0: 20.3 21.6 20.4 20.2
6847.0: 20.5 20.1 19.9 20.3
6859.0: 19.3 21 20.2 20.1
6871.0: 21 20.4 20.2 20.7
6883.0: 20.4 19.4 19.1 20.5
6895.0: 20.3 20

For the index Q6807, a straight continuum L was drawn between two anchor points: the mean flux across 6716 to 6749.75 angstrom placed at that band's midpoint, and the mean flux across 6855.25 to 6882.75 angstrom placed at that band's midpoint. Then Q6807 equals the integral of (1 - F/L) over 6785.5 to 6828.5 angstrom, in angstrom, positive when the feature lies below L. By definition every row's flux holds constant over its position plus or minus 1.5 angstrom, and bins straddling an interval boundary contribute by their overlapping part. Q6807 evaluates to 0.4 angstrom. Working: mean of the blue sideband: 20.1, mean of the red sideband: 20.4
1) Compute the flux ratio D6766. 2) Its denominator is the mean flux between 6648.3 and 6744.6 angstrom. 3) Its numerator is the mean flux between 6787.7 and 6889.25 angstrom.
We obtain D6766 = 1.01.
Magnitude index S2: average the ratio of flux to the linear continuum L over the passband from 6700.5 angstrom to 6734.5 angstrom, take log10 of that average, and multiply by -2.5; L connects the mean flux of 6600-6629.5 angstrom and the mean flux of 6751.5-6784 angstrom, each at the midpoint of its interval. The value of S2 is 0.021 mag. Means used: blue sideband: 20.7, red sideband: 20.2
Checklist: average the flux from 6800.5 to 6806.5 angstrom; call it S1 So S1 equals 20.1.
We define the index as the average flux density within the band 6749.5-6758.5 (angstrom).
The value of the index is 20.3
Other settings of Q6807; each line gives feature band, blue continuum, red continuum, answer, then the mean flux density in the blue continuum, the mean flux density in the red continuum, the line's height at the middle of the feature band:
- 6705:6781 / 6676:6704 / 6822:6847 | 1.0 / 20.2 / 20.7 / 20.4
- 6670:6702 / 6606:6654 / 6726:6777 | 0.4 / 20.6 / 20.3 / 20.5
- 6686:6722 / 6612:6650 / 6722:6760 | 0.5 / 20.5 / 20.3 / 20.3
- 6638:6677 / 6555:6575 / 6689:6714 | -1.5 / 18.3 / 20.2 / 19.6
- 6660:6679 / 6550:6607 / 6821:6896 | 0.1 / 19.8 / 20.4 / 20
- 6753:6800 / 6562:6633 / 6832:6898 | 0.4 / 20.2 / 20.3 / 20.3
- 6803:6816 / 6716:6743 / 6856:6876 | 0.1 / 20.1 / 20.3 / 20.2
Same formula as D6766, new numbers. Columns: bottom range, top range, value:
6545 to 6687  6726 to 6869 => 1.01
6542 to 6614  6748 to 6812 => 1.01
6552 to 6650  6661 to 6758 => 1.00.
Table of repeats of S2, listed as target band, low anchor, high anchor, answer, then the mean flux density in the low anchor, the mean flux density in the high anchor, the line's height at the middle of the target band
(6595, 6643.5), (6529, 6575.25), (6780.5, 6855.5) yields -0.052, 19.6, 20.2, 19.8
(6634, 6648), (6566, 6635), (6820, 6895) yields -0.016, 20.4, 20.4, 20.4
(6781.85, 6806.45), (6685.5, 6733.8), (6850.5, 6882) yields 0.016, 20.1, 20.3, 20.2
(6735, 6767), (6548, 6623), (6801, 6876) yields -0.005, 19.9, 20.4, 20.2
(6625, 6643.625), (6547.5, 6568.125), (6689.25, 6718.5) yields -0.075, 18.3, 20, 19.2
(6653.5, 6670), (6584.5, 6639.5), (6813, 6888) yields 0.038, 20.7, 20.4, 20.6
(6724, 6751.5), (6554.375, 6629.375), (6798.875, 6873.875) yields -0.003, 20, 20.3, 20.2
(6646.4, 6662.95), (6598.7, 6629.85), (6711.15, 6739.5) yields -0.002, 20.7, 19.9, 20.4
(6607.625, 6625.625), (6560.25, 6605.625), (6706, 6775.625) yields -0.023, 19.9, 20.2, 20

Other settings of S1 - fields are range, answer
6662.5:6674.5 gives 19.7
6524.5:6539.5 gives 21.3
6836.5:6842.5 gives 21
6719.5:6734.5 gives 20.1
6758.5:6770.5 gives 20.4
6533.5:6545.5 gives 21.1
